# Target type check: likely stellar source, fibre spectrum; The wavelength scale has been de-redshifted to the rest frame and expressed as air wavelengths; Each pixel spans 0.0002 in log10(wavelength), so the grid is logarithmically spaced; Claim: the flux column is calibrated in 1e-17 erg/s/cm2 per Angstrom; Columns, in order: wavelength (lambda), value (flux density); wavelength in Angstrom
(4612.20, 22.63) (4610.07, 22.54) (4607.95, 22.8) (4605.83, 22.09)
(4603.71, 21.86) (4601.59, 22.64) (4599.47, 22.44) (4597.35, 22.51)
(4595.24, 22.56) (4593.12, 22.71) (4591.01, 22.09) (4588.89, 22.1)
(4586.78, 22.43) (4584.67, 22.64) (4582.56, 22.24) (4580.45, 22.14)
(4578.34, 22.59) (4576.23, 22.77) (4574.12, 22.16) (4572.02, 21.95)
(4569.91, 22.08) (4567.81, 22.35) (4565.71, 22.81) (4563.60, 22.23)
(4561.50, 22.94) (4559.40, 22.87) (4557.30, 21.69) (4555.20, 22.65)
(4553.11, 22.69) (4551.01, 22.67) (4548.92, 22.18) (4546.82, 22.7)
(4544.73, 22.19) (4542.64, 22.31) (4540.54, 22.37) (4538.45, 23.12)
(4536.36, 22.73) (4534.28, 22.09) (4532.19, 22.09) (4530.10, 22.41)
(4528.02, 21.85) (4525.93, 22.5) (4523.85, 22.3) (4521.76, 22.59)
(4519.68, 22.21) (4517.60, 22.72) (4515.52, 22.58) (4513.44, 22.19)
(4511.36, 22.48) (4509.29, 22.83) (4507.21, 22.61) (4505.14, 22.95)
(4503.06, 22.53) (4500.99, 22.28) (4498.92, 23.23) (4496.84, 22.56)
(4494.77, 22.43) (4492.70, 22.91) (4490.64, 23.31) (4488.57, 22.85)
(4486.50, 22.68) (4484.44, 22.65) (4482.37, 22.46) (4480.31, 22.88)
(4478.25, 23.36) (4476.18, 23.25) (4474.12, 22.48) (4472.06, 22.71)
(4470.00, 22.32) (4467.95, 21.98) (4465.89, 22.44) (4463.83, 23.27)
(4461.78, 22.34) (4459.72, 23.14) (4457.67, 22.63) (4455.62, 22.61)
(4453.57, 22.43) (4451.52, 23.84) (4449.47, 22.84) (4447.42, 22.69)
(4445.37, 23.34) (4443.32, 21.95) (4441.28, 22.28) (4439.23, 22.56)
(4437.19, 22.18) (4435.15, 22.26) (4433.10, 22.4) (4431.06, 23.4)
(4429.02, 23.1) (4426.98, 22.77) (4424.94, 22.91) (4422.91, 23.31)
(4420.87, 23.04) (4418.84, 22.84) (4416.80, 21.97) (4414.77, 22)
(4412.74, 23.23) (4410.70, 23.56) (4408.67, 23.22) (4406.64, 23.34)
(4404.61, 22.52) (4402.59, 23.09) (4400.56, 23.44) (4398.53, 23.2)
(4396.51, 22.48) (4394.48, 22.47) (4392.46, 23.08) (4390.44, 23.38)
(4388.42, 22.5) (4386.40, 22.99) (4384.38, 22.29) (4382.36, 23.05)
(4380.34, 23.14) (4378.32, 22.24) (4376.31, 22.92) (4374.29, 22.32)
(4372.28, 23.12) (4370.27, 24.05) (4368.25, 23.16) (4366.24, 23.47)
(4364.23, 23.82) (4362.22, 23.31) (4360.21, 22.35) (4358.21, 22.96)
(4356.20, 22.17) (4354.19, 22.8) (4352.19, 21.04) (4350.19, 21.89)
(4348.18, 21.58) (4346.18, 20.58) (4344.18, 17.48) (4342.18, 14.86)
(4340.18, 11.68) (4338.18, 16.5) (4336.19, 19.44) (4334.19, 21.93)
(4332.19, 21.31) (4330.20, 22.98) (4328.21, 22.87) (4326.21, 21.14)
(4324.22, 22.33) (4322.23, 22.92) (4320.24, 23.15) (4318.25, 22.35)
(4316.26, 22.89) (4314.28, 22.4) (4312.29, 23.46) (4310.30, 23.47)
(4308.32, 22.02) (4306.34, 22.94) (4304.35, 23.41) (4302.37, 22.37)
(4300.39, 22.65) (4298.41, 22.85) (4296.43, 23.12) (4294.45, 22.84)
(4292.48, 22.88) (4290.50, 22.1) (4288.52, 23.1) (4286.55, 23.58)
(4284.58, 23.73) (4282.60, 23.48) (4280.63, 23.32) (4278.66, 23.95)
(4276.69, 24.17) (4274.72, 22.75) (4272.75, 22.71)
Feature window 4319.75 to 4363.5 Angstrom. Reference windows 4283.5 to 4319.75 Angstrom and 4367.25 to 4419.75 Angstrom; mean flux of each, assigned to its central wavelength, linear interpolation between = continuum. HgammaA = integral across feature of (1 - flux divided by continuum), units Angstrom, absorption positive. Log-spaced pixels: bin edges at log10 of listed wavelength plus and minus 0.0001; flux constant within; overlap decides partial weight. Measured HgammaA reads 4.06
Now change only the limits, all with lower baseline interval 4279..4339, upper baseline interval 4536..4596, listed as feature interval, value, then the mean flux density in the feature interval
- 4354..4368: -0.33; 23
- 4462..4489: -0.30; 22.7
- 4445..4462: -0.32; 22.9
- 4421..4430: -0.22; 23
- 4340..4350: 1.96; 18.1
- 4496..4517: -0.17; 22.6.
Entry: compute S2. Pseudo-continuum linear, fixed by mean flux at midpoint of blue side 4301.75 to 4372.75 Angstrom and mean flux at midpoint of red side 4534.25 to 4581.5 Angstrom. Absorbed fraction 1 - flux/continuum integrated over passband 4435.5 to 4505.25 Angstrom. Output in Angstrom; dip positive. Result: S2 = -1.8 Angstrom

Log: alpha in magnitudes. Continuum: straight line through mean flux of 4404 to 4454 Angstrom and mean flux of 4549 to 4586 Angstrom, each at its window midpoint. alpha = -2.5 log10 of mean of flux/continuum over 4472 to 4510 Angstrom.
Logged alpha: -0.01 mag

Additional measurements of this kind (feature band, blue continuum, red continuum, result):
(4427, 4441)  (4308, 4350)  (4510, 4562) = -0.05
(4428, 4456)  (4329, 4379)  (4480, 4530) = -0.03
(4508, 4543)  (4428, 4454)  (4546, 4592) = 0.00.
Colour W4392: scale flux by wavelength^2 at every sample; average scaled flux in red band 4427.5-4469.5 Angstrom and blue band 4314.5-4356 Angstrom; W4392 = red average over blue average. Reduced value 1.16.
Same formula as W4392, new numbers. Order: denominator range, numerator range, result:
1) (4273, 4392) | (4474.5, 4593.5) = 1.11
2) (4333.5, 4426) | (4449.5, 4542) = 1.08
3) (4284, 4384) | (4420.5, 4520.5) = 1.10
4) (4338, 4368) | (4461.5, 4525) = 1.17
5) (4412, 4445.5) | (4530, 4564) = 1.05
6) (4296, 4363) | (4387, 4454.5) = 1.11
